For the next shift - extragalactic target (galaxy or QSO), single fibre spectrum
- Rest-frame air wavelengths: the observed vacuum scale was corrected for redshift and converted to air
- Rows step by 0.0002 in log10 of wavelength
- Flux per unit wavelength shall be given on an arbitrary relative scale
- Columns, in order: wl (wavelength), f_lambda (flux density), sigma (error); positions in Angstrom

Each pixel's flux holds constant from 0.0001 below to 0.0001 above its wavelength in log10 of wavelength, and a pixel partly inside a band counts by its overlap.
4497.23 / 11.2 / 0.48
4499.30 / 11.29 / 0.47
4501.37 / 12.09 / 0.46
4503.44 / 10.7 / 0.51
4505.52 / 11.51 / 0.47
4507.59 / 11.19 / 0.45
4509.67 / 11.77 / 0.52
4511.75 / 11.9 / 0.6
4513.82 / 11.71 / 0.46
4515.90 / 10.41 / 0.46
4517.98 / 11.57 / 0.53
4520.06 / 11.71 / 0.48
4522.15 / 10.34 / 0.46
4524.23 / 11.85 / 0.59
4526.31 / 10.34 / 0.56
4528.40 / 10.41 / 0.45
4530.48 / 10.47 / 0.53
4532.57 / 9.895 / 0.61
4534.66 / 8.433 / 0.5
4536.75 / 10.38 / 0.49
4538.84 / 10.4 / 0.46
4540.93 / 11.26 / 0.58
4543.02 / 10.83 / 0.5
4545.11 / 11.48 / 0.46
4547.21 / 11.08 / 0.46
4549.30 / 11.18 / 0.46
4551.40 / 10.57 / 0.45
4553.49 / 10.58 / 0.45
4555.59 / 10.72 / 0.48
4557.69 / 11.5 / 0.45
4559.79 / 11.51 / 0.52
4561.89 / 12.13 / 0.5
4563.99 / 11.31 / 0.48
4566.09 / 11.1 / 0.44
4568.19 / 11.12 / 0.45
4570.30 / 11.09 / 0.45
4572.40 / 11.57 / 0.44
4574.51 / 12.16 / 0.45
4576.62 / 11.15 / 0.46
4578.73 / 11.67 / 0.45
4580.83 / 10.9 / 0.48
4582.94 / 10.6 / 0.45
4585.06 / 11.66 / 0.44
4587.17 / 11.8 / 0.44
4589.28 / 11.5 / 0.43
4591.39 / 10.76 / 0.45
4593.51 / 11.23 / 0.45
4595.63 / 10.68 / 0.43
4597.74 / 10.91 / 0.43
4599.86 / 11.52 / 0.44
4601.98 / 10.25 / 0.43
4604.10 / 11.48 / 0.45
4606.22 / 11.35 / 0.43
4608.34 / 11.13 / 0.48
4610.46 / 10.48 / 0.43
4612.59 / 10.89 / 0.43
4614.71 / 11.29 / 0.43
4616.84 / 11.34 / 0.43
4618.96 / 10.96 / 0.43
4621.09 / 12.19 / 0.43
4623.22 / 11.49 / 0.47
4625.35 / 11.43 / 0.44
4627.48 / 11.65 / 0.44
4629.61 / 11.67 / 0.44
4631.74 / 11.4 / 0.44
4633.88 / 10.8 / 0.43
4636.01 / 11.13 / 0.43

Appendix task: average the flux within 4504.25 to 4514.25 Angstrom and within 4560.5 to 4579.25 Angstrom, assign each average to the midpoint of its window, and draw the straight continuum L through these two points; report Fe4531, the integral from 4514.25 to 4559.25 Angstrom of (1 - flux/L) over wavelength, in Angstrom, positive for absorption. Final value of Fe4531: 3.05 Angstrom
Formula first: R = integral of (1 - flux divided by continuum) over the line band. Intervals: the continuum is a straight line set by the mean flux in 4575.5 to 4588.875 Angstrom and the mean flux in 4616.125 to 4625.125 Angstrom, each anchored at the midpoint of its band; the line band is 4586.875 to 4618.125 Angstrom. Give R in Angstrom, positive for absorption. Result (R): 0.9 Angstrom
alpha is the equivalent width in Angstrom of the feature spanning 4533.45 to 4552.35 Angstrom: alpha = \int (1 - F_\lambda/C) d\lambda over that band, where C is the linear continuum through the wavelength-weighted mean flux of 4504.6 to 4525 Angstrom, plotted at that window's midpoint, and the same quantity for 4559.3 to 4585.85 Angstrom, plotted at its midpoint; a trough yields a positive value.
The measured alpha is 1.3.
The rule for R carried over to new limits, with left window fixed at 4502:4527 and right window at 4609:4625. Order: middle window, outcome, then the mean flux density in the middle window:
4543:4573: 0.19 Angstrom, 11.2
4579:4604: 0.32 Angstrom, 11.1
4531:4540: 1.14 Angstrom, 9.83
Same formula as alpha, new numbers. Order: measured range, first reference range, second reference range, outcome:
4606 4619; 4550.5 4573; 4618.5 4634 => 0.4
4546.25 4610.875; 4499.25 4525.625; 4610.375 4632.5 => 1.1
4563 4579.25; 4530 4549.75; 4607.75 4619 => -1.0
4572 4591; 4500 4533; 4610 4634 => -0.3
